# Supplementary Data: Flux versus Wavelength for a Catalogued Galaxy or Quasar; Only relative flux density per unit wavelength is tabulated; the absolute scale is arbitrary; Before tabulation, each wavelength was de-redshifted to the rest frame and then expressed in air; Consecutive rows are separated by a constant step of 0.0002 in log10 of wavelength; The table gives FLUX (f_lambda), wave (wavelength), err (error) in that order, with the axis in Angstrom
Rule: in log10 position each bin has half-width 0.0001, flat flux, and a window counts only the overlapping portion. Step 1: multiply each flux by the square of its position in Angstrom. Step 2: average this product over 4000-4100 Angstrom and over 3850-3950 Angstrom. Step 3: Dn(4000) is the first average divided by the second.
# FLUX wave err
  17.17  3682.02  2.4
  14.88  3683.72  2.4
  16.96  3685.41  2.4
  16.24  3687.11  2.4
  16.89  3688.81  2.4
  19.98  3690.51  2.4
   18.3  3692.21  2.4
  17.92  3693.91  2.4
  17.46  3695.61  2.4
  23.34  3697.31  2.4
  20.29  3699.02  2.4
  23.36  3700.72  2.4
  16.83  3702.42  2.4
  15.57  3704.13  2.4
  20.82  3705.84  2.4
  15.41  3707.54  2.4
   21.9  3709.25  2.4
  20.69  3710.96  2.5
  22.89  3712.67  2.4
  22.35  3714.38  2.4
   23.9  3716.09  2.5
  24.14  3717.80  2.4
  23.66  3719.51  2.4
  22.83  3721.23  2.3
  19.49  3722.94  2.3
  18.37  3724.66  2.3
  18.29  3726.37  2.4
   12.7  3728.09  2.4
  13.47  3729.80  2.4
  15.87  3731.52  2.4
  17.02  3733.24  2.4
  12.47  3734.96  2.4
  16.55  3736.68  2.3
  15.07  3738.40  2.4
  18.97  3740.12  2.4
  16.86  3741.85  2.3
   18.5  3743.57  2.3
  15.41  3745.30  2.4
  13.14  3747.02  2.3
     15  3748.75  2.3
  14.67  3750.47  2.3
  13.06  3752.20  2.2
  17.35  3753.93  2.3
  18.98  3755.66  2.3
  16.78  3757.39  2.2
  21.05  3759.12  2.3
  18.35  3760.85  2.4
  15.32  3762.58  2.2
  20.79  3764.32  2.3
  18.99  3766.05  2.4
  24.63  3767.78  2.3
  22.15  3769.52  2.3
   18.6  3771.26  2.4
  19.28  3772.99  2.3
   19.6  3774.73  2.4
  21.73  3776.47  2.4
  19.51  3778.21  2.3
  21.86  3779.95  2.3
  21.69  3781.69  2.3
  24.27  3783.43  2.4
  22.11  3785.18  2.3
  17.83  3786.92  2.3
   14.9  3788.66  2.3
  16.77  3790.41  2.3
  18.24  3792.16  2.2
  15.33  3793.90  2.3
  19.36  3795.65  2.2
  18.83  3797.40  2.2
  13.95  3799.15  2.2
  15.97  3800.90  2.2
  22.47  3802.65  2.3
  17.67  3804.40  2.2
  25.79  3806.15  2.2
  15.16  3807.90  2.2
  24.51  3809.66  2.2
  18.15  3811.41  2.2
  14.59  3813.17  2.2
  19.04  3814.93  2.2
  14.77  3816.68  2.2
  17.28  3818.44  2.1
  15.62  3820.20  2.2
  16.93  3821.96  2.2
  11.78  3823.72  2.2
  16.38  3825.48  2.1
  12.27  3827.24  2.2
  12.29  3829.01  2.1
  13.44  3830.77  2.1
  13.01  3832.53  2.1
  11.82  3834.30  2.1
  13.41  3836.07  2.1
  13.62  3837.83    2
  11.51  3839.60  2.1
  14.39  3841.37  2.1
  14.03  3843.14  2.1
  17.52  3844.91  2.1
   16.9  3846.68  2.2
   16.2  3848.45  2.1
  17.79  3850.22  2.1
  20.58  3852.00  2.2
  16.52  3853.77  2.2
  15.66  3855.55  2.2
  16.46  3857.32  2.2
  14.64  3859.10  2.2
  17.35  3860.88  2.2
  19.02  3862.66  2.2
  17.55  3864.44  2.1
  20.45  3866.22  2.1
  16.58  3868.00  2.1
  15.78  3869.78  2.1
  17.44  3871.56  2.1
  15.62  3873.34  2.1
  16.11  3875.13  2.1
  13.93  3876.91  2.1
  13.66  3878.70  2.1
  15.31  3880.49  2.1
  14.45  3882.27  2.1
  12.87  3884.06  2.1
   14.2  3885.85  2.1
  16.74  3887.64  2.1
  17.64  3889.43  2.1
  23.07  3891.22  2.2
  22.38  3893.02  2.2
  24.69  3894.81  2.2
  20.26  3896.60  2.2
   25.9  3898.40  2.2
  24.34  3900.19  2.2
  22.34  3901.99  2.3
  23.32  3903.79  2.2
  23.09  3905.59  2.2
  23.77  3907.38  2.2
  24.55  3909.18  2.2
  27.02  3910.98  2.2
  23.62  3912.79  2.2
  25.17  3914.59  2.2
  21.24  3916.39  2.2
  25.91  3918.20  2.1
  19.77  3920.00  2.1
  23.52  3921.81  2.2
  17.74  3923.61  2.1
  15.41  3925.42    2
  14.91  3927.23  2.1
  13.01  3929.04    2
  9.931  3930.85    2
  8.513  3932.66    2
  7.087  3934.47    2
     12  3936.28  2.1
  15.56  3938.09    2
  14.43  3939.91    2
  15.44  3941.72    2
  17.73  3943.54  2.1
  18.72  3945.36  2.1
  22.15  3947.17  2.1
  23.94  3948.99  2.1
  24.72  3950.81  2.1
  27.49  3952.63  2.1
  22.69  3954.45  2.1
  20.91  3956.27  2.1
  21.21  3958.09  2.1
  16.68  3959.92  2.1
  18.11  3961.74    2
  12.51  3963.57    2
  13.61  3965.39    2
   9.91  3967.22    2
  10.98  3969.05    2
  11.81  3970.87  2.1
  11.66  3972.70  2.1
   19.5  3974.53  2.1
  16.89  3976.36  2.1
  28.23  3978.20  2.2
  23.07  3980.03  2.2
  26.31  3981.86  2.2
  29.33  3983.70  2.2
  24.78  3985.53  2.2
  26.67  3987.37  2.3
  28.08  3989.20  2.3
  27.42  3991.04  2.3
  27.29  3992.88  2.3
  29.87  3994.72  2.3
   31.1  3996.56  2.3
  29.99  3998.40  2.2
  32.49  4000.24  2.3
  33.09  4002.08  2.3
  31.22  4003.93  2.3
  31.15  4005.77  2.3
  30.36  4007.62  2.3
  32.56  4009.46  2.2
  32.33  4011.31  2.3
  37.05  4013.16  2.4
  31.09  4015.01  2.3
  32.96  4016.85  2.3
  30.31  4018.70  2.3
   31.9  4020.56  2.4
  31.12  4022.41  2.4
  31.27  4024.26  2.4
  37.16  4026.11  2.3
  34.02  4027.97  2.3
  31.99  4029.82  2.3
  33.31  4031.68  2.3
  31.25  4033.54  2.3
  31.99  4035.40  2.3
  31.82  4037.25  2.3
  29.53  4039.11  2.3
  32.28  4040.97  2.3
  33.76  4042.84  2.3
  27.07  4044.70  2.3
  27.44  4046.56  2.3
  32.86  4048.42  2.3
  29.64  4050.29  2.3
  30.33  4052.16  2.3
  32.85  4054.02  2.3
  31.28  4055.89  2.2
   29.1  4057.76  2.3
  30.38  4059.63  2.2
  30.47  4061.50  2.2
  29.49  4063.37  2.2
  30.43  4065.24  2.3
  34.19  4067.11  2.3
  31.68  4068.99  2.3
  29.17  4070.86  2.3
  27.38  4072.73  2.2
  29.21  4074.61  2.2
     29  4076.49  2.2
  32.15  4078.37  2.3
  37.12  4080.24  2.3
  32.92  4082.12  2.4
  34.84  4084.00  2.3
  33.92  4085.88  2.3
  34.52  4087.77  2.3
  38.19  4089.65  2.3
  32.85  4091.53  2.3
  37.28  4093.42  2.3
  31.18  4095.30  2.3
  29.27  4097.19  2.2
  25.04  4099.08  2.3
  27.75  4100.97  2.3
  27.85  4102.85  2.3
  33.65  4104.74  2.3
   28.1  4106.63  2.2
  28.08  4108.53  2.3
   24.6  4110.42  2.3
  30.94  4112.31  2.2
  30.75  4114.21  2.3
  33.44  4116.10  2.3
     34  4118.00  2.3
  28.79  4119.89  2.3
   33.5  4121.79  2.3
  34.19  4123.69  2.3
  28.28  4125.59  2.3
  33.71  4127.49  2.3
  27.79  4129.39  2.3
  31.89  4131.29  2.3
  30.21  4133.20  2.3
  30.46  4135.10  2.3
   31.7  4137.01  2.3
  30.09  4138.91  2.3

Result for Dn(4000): 1.87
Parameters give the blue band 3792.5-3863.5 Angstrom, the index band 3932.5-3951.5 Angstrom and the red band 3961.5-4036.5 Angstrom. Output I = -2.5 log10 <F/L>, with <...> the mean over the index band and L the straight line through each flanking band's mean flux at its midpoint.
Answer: 0.38 mag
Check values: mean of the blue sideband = 16.3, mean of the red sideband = 27.1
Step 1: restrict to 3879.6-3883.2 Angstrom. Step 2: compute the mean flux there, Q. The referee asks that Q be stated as 14.9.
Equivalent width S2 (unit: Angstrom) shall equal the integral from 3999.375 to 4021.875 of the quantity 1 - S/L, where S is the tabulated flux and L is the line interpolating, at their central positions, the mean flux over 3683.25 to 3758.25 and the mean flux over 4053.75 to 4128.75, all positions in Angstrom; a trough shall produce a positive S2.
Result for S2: -3.0 Angstrom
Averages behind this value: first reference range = 18.1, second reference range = 31.3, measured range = 32.2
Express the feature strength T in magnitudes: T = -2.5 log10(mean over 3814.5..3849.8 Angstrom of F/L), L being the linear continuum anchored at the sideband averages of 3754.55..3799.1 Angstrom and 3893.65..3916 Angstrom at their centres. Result 0.411 mag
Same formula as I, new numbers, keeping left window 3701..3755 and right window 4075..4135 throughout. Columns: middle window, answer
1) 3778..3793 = 0.01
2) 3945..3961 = 0.17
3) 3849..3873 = 0.29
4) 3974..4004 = 0.00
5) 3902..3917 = 0.02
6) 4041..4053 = -0.04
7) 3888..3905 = 0.07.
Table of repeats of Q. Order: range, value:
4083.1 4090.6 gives 35.4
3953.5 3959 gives 21.7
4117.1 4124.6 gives 32.6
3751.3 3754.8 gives 15.2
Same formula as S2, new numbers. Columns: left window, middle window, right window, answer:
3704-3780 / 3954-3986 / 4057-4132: 9.69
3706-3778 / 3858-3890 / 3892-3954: 5.76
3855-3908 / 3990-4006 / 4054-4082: -2.49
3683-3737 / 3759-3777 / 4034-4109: 0.71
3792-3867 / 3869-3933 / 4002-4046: 8.56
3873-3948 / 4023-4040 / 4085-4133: -4.06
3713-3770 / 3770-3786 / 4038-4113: -1.22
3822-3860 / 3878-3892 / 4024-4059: 1.93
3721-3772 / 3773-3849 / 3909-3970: 2.07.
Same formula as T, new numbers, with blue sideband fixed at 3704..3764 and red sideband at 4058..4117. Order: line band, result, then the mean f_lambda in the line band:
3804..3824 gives 0.18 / 17.8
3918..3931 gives 0.39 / 17.5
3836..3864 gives 0.36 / 16.1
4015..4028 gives -0.14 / 32.5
